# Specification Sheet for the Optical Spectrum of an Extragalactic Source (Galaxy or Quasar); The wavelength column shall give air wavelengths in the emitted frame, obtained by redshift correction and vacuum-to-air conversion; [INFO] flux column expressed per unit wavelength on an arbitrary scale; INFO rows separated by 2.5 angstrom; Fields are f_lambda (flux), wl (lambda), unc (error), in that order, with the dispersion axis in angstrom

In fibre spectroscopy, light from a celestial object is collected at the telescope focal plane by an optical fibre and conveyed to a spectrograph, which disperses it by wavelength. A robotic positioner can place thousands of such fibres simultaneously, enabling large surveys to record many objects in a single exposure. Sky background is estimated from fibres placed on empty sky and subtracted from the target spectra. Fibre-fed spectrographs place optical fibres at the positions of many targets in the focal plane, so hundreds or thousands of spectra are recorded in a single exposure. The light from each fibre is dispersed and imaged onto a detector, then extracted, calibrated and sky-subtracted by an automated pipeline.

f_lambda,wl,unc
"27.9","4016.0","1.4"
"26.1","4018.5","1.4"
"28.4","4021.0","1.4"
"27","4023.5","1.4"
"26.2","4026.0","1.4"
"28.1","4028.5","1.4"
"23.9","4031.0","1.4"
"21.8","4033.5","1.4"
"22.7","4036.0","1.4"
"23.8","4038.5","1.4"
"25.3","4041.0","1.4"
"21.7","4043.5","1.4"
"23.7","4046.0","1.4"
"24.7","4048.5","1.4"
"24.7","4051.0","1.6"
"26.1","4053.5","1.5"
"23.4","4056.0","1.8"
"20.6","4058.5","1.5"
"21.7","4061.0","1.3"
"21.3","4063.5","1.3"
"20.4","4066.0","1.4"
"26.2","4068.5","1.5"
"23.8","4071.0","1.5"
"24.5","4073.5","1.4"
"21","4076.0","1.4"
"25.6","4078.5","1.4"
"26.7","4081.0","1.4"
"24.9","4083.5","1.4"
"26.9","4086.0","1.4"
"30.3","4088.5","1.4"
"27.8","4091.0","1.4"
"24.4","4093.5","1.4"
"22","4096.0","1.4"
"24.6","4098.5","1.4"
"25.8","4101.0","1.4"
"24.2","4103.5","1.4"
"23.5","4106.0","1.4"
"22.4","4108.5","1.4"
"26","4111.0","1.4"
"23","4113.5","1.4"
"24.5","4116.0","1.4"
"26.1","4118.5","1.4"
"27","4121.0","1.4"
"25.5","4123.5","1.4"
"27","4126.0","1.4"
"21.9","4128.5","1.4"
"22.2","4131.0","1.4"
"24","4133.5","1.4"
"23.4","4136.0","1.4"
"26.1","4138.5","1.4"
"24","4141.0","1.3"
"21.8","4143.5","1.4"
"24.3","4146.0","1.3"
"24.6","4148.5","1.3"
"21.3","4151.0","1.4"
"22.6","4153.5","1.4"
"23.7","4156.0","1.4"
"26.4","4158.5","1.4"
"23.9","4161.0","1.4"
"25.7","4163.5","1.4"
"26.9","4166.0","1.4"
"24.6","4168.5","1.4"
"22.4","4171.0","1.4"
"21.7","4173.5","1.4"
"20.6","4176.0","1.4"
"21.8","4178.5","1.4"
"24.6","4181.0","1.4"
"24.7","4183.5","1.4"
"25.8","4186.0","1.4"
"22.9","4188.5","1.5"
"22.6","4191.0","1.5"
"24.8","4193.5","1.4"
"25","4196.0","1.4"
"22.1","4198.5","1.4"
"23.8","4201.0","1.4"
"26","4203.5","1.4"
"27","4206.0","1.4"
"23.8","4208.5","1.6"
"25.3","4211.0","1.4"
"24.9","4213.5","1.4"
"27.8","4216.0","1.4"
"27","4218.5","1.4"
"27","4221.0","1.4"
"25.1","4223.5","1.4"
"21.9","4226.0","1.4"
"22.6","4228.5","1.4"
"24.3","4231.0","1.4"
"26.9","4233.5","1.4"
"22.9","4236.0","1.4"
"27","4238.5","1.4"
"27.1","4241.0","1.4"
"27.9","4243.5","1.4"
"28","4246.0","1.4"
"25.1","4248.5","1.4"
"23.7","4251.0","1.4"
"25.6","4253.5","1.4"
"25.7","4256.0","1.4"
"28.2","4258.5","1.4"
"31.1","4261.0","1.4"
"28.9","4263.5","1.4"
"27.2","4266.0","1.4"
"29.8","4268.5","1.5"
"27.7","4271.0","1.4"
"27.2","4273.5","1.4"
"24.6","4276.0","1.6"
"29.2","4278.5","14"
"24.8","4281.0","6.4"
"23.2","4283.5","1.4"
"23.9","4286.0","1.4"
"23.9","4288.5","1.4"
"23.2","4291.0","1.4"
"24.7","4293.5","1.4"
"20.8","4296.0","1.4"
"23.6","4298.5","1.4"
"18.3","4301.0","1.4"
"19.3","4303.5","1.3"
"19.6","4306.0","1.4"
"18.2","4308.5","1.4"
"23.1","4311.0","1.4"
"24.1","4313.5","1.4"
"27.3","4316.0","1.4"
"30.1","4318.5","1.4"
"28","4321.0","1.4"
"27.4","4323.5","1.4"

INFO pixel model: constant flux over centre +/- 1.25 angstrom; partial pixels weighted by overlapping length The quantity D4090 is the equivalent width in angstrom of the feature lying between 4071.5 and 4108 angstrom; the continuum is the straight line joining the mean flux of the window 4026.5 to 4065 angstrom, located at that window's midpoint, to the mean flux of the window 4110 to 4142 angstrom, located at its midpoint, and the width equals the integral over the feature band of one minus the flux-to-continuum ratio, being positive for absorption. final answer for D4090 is -1.3 angstrom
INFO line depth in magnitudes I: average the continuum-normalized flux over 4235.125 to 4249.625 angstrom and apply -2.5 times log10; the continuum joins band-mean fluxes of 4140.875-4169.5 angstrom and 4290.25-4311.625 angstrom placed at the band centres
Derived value -0.18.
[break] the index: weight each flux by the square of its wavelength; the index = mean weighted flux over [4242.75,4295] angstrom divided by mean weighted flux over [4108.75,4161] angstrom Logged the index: 1.2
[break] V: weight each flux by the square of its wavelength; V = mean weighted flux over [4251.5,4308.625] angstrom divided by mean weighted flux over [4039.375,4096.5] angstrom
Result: 1.13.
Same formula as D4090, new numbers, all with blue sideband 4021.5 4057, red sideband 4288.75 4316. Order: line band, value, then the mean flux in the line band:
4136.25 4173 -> -1.11 angstrom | 24.1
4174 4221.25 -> -3.25 angstrom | 24.5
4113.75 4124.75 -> -0.82 angstrom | 25.5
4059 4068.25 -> 1.03 angstrom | 21.6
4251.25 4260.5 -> -1.76 angstrom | 26.6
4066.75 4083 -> -0.20 angstrom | 24.5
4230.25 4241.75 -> -1.58 angstrom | 25.6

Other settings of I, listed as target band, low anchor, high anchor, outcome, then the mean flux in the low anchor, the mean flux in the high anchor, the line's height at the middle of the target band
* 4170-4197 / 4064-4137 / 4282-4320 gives 0.027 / 24.6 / 22.9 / 23.9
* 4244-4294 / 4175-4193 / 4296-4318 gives -0.177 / 23.4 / 21.9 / 22.4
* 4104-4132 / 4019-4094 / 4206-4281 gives 0.030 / 24.6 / 26.3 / 25.2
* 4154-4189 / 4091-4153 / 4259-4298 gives 0.036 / 24.2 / 26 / 24.8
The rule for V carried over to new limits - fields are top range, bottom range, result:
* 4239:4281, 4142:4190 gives 1.20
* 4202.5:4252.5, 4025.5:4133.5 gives 1.13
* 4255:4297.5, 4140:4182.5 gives 1.17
